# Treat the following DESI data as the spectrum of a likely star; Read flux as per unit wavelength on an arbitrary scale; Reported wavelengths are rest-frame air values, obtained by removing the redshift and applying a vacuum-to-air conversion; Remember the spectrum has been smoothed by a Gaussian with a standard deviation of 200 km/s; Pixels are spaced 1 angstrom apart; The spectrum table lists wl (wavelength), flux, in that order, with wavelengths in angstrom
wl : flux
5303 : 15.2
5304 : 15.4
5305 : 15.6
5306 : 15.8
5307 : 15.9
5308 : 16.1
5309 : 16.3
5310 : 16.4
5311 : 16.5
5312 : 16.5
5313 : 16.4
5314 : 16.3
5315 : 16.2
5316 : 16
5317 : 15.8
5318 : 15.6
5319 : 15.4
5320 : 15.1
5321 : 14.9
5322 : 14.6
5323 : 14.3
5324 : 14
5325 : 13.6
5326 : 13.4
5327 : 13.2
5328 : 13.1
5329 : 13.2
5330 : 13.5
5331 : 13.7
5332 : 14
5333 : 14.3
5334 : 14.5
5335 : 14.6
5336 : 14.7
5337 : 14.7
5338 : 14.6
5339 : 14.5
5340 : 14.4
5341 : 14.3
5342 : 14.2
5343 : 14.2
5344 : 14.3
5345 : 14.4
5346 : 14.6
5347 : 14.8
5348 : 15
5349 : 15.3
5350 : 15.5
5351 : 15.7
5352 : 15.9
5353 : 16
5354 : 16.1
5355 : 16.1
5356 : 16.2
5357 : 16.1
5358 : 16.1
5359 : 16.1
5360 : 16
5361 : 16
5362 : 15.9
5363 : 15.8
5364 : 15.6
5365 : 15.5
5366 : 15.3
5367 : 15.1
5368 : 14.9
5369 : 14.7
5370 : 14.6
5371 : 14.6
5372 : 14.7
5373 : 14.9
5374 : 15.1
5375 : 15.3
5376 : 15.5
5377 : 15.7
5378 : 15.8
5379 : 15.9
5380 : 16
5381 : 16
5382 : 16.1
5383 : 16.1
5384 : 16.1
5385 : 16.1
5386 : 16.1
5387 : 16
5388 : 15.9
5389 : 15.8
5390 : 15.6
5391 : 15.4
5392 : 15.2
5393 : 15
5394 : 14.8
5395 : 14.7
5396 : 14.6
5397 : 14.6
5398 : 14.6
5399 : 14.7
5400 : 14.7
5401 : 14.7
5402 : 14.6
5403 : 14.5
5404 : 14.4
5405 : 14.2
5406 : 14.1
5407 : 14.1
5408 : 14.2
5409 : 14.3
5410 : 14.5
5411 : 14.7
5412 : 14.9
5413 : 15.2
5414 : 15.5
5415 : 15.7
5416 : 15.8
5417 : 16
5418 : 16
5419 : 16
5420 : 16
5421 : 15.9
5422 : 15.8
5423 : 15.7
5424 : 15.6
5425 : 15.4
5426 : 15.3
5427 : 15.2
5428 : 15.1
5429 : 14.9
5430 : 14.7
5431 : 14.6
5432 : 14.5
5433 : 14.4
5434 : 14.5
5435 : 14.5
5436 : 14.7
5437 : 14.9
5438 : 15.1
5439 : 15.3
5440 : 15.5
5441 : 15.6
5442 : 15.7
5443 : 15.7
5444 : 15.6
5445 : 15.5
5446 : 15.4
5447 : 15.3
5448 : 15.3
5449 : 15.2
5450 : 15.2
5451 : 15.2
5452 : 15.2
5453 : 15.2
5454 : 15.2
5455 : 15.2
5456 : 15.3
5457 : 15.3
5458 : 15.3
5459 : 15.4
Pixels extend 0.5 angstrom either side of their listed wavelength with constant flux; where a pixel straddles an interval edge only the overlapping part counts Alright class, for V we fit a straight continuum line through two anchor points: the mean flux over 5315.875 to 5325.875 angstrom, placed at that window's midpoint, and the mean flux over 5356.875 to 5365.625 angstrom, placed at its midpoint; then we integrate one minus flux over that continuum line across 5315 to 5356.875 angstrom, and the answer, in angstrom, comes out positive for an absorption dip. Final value 1.4 angstrom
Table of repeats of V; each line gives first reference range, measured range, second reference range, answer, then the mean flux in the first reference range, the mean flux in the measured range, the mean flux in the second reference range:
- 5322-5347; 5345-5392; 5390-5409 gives -3.9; 14.1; 15.6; 14.6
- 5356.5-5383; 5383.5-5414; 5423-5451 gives 0.8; 15.5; 15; 15.1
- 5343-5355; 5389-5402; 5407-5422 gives 0.3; 15.2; 14.9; 15.3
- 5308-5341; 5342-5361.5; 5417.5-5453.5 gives -0.7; 14.8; 15.5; 15.3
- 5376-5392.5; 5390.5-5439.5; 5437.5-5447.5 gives 2.1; 15.9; 15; 15.5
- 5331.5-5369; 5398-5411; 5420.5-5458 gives 0.6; 15.2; 14.4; 15.2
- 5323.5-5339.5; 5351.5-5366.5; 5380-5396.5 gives -1.2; 14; 15.9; 15.6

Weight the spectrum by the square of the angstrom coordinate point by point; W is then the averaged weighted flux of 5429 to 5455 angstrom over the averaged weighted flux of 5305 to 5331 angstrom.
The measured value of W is 1.0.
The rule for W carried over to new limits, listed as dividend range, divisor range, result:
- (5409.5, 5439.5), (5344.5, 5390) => 1.00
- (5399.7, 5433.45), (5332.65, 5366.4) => 1.01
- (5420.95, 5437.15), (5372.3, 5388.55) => 0.97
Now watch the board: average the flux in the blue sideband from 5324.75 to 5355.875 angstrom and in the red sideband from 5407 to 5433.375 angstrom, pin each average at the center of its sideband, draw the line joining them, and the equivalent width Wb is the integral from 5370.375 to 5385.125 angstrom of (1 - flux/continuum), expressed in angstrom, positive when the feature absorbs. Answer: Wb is -0.70 angstrom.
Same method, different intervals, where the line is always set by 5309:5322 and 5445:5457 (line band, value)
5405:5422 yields 0.3 angstrom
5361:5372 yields 0.3 angstrom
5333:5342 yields 0.7 angstrom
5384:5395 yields 0.0 angstrom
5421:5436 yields 0.3 angstrom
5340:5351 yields 0.7 angstrom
